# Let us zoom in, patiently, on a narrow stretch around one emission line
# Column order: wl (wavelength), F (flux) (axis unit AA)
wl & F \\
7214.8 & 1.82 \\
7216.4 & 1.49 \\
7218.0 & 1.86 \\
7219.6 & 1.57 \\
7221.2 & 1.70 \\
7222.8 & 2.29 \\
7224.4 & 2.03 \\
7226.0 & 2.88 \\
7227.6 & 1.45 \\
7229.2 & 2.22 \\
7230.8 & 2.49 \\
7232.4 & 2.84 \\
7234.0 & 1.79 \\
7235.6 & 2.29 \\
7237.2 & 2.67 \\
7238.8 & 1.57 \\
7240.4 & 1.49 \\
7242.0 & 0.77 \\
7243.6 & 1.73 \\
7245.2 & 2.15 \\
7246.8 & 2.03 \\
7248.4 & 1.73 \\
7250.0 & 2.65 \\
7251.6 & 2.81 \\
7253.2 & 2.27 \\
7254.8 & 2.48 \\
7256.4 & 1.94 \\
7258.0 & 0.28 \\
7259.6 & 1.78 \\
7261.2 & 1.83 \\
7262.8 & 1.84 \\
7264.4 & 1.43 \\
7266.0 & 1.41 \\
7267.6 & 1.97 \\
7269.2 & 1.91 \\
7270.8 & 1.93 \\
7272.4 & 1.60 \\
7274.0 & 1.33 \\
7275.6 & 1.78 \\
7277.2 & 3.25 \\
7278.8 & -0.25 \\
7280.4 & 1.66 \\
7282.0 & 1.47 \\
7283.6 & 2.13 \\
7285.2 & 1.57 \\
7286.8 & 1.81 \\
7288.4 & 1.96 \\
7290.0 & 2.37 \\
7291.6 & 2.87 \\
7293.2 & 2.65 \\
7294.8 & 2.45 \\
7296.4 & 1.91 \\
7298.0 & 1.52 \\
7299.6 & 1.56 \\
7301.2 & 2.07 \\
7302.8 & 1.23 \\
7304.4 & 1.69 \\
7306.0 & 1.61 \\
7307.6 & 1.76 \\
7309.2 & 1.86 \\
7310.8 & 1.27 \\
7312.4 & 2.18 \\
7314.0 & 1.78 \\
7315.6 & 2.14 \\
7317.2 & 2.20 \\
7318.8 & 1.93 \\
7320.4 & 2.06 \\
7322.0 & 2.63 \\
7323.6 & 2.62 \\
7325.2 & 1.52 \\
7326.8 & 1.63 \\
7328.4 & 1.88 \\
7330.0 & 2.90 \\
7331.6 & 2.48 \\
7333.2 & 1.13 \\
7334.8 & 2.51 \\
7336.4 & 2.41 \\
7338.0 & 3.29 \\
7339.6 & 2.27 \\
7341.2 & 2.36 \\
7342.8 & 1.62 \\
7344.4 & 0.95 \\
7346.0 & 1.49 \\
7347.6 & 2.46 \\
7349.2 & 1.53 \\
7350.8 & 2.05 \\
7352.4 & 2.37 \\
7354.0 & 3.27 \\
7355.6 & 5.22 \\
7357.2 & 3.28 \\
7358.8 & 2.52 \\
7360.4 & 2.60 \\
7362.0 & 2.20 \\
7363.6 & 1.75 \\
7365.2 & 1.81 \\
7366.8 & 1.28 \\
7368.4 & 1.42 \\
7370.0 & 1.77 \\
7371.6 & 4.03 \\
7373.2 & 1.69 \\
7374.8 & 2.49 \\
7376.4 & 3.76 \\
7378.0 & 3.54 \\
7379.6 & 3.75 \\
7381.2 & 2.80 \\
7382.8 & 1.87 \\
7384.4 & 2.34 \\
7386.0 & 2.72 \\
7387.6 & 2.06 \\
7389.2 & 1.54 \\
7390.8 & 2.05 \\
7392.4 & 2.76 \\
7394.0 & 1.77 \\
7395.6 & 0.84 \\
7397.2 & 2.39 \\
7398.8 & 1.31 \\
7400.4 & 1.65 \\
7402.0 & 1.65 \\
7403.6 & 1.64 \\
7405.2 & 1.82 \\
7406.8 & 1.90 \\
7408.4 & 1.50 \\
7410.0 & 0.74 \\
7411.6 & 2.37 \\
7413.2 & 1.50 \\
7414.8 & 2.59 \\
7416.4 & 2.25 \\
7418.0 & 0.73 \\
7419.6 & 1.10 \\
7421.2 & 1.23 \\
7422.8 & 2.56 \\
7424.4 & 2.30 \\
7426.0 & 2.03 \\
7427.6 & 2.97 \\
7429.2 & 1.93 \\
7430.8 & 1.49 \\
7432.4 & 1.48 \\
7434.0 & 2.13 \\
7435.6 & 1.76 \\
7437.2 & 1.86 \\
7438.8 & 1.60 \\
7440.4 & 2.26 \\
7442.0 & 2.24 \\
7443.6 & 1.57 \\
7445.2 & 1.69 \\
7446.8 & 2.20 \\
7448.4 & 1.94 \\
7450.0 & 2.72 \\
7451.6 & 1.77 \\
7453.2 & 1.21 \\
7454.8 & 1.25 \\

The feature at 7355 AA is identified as H-alpha 6563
